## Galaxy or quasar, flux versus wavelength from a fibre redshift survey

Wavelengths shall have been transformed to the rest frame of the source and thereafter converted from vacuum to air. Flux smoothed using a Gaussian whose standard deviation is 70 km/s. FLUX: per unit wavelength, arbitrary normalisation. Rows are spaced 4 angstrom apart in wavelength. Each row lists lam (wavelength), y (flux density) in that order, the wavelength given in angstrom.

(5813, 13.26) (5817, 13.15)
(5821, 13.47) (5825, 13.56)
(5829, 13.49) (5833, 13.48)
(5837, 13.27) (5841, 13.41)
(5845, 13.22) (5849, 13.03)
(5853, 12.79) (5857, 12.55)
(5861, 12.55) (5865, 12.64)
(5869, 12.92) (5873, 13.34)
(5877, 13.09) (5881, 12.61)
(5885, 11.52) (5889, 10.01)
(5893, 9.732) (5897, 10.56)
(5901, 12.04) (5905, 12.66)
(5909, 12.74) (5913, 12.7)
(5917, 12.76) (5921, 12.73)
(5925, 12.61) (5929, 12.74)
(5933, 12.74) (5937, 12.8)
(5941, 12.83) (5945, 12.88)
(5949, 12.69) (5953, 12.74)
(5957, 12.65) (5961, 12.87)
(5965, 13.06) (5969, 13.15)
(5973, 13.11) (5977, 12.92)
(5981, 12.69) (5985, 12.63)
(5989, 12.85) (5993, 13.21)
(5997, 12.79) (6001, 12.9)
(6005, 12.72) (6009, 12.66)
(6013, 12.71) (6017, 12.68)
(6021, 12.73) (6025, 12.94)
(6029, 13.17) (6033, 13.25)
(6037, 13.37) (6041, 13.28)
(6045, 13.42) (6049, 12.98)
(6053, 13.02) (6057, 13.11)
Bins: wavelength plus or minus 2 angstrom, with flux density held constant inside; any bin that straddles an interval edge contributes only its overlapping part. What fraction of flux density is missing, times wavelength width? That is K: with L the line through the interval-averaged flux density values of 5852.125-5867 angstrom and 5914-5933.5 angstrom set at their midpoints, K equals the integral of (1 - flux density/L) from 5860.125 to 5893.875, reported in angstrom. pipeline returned 1.4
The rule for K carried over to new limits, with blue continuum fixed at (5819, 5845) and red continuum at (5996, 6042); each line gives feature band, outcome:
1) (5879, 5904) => 4.0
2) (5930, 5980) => 0.9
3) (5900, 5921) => 1.0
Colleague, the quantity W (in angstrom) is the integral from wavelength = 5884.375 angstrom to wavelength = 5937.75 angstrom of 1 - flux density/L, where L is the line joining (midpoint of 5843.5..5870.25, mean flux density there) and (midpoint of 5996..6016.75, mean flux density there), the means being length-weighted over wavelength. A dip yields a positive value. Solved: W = 3.2 angstrom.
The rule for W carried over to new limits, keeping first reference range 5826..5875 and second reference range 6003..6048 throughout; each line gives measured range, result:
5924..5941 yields 0.4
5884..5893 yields 1.8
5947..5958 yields 0.3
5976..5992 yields 0.3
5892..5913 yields 2.1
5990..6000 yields 0.0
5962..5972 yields 0.0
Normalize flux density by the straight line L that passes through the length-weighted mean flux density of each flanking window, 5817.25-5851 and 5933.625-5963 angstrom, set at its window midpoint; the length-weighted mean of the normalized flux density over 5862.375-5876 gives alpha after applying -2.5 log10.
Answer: 0.02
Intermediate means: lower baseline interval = 13.4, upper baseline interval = 12.8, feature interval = 13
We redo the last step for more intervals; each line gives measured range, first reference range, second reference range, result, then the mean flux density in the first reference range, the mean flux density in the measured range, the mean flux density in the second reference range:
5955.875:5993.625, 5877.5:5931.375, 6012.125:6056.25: -0.03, 12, 12.9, 13.1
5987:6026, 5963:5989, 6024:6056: 0.02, 12.9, 12.8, 13.2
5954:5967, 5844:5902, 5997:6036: -0.02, 12.2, 12.9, 12.9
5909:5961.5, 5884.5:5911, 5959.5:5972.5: -0.04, 11.3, 12.7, 13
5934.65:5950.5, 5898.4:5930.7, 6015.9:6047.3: -0.01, 12.6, 12.8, 13.1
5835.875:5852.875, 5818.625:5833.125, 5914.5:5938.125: 0.01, 13.5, 13.2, 12.7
